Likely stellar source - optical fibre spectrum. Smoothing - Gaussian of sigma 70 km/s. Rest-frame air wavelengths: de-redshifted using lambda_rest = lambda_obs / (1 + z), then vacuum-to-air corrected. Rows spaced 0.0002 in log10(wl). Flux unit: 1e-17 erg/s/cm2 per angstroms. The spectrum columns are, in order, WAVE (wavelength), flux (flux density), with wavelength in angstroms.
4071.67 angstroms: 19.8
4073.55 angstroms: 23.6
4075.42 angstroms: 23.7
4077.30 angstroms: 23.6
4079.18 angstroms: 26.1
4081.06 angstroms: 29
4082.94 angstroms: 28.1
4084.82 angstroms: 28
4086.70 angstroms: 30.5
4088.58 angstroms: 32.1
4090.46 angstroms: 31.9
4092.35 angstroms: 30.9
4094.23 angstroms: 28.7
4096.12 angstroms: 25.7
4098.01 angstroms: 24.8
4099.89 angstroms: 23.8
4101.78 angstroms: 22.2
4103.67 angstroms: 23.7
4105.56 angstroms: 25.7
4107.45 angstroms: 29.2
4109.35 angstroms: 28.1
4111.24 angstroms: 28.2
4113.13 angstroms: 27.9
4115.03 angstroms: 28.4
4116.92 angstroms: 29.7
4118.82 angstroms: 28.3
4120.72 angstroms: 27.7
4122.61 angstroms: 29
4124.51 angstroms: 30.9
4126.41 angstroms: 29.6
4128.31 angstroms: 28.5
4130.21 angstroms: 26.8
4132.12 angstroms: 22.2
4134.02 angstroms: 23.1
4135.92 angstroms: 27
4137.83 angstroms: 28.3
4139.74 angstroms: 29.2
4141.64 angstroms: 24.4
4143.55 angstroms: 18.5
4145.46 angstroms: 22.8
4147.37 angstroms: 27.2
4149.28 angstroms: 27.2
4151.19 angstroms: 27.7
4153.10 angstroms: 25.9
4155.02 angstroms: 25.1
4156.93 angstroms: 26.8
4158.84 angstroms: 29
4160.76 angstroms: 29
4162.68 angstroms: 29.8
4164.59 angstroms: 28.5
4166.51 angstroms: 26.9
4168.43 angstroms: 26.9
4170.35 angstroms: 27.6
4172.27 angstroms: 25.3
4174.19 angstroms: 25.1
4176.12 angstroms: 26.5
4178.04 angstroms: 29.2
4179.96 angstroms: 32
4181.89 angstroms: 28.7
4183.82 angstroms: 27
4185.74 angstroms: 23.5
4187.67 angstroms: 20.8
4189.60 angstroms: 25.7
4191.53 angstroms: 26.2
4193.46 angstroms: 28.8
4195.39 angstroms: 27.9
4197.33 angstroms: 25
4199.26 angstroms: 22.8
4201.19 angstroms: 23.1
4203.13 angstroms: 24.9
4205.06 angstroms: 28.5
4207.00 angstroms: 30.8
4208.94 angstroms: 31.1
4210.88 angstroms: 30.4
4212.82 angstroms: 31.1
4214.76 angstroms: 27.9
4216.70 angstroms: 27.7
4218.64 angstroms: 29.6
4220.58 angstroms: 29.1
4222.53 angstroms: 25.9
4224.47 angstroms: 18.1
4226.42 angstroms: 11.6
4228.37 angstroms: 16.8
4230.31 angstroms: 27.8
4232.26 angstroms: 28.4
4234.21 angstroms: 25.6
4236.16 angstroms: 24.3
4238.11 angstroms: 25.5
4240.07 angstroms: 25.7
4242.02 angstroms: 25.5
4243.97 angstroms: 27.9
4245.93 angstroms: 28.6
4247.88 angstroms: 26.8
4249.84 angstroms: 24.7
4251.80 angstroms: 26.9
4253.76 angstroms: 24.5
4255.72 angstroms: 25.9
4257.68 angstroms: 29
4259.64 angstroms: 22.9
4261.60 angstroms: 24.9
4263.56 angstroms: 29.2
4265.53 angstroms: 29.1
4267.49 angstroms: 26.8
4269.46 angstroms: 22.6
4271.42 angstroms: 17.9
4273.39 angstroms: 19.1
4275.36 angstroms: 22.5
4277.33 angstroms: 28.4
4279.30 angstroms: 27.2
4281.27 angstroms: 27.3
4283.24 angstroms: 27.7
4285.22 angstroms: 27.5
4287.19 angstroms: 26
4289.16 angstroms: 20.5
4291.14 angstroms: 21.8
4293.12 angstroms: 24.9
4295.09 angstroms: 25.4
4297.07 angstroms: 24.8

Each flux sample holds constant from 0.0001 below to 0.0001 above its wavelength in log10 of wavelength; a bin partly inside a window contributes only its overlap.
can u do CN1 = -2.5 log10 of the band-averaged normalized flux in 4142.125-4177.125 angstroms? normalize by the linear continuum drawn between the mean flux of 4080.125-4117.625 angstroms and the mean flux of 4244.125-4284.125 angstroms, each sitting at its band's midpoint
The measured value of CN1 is 0.02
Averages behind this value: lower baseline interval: 27.8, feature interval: 26.4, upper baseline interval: 25.6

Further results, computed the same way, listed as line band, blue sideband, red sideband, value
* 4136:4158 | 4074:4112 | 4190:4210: 0.05 mag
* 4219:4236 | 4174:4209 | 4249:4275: 0.11 mag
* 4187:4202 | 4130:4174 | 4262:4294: 0.03 mag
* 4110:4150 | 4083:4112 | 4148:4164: 0.03 mag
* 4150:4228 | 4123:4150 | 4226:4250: -0.05 mag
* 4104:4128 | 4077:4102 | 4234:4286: -0.04 mag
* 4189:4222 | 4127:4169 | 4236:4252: -0.05 mag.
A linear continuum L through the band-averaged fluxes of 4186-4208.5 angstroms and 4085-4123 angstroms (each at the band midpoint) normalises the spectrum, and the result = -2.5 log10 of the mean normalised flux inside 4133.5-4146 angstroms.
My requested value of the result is 0.09 mag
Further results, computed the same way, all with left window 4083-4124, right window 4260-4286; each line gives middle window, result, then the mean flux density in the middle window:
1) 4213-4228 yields 0.08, 24.3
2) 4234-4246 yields -0.01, 26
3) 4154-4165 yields -0.04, 28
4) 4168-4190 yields 0.01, 26.5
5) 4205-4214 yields -0.16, 30.5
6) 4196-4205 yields 0.08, 24.6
